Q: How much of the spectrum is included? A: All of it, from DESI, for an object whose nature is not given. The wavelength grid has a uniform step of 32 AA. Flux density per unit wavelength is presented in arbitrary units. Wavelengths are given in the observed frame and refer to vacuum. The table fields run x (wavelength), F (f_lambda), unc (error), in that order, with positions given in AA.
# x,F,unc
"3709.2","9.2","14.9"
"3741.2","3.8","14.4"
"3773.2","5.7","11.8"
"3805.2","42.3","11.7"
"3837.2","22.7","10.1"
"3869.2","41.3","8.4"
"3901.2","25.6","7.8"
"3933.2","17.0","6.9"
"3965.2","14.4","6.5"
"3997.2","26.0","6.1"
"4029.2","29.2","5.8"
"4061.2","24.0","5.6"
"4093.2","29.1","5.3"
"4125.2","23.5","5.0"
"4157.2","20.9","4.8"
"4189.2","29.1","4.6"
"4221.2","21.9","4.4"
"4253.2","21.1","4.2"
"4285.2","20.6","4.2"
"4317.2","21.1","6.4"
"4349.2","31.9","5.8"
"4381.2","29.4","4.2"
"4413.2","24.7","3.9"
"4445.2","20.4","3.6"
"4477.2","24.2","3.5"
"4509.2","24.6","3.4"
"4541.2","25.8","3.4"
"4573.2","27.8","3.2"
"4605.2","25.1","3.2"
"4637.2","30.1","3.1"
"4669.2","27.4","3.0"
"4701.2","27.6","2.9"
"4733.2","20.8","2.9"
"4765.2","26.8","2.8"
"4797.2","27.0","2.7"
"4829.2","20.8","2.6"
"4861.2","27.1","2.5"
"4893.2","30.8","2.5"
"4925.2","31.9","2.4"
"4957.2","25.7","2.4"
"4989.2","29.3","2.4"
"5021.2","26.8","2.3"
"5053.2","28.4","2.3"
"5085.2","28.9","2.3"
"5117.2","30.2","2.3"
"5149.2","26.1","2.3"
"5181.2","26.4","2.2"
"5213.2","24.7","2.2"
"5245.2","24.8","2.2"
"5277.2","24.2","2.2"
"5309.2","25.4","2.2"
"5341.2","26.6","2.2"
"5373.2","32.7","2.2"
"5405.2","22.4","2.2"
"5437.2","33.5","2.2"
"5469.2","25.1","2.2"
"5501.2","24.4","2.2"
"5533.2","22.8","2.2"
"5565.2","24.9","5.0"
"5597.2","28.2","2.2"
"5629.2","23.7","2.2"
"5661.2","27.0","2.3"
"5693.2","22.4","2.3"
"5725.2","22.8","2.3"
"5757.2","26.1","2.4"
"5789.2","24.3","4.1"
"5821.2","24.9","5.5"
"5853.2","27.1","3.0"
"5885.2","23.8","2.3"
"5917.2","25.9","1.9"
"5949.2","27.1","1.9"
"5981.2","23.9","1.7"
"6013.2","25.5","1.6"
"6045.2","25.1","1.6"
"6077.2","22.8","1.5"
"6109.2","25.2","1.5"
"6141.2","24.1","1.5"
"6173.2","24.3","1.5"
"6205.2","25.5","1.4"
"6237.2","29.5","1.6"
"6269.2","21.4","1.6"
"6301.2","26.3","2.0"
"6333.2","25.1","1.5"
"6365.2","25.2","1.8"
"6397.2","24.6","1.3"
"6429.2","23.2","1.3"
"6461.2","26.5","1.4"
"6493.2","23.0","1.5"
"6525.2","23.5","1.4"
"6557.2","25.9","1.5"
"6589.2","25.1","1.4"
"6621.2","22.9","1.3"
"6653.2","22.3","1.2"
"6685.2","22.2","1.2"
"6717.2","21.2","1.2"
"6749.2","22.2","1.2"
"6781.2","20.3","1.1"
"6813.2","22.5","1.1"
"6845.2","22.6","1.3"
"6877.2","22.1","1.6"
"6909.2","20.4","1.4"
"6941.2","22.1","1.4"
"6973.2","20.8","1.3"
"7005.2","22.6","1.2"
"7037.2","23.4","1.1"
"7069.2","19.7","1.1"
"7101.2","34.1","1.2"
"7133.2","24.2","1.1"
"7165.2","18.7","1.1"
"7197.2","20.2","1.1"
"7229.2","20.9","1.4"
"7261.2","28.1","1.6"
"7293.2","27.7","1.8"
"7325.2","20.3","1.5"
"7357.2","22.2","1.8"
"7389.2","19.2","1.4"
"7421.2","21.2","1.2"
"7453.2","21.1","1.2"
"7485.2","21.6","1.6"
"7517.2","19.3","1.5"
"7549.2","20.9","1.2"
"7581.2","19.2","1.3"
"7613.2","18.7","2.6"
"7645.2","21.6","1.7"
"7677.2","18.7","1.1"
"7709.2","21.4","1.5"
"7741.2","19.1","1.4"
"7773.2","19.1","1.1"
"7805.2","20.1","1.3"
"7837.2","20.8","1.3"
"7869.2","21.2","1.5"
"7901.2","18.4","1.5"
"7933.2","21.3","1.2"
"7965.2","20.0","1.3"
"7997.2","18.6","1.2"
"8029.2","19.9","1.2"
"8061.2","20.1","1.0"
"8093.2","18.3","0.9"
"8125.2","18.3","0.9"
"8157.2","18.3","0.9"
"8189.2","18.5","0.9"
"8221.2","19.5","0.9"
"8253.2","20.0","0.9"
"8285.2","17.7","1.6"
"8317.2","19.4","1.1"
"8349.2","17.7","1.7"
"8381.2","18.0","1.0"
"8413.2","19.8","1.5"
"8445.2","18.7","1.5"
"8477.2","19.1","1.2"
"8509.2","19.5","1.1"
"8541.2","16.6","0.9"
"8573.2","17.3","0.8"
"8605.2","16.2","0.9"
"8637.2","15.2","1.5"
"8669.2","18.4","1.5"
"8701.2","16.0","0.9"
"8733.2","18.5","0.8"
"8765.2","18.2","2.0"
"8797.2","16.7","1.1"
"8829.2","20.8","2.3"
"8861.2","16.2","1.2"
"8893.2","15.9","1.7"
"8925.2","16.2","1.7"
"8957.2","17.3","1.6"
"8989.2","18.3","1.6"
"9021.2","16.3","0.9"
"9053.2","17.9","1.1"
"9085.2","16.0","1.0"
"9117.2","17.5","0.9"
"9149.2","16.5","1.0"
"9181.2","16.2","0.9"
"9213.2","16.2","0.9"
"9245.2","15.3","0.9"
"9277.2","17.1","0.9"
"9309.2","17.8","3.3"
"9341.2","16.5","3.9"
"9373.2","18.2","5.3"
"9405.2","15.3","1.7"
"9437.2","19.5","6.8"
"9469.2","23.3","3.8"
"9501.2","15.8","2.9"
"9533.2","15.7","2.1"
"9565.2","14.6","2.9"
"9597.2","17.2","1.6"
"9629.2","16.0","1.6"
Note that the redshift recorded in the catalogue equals 0.083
